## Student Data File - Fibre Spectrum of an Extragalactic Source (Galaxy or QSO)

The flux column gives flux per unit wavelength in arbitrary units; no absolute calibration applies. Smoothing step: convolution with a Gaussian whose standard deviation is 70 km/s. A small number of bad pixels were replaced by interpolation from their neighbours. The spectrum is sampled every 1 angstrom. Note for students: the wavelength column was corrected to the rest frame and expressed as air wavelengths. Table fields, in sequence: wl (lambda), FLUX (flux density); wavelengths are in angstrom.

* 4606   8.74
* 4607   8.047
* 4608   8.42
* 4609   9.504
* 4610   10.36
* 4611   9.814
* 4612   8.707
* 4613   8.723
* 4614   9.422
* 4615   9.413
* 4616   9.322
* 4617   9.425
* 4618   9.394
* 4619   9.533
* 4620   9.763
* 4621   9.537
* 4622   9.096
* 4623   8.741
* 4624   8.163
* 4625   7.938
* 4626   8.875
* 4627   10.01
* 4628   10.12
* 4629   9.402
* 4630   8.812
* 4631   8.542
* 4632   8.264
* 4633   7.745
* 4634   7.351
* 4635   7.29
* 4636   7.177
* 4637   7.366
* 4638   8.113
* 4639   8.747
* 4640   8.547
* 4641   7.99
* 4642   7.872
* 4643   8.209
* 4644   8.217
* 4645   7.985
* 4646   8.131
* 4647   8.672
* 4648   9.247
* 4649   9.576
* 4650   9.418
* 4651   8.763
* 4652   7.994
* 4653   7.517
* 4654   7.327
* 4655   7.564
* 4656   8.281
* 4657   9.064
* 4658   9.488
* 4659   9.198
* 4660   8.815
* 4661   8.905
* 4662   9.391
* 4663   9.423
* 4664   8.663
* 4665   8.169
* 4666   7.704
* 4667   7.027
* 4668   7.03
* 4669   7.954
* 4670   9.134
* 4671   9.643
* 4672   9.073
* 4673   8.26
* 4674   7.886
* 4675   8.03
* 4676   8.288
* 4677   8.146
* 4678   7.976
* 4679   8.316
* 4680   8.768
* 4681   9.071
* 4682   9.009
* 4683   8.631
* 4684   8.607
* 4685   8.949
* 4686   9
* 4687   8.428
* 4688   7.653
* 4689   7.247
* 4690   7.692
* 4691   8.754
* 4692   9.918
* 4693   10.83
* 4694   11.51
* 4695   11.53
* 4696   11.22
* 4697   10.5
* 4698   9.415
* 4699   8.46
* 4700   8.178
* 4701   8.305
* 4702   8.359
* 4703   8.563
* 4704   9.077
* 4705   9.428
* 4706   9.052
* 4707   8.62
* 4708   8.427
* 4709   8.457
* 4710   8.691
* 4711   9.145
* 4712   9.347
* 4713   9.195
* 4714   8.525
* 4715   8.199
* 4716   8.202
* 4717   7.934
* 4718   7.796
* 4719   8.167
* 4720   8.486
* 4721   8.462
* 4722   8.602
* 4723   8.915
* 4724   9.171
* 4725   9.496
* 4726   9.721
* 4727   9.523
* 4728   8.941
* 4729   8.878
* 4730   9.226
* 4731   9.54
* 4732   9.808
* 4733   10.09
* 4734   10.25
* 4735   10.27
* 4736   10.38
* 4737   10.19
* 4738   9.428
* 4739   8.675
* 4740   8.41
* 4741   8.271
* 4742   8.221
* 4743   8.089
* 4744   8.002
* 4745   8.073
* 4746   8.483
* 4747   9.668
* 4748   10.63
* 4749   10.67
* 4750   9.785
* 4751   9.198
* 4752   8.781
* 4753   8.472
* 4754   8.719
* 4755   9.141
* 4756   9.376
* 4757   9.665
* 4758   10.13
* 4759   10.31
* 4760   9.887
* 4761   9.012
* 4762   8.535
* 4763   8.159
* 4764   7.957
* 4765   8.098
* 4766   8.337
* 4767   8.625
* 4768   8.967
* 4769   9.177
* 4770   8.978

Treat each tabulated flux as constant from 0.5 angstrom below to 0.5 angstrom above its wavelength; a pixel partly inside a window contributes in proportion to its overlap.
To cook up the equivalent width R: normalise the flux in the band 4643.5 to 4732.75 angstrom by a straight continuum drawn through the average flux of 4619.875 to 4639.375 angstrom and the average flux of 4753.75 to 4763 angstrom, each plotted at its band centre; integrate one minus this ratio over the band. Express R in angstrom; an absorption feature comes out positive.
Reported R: 1.4 angstrom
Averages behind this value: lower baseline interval 8.53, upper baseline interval 9.37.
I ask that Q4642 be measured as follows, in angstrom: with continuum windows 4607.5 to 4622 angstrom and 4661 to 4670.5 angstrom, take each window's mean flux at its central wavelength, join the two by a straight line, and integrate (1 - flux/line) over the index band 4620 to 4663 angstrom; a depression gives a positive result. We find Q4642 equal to 1.33 angstrom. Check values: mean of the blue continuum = 9.37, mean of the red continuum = 8.31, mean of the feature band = 8.54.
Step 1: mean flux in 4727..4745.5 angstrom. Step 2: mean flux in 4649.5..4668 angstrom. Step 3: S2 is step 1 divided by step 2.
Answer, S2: 1.08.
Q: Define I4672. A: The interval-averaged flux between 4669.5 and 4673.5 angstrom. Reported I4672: 9.03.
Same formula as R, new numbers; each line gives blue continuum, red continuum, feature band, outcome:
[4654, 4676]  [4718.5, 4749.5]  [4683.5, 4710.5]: -0.81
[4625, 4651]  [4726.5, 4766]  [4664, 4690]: 1.23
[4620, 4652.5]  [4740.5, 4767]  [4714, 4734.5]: -0.22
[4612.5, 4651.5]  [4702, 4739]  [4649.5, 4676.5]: 1.13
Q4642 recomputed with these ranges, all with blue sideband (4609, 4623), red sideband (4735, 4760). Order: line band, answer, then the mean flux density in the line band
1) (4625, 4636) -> 1.0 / 8.54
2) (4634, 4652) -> 2.1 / 8.28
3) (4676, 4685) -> 0.7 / 8.57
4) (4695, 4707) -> 0.1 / 9.22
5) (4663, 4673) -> 1.1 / 8.32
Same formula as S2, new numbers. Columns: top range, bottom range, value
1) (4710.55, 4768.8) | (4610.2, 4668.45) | 1.05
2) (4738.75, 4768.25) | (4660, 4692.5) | 1.06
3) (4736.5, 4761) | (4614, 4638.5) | 1.05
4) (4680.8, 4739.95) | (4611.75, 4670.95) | 1.06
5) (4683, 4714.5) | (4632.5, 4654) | 1.11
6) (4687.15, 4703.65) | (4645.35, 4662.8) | 1.07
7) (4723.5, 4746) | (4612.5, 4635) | 1.03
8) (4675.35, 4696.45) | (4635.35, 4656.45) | 1.10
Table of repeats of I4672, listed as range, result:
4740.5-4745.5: 8.13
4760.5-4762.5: 8.77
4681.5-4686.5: 8.84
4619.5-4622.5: 9.47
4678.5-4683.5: 8.76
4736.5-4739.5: 9.43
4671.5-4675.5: 8.31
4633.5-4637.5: 7.3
